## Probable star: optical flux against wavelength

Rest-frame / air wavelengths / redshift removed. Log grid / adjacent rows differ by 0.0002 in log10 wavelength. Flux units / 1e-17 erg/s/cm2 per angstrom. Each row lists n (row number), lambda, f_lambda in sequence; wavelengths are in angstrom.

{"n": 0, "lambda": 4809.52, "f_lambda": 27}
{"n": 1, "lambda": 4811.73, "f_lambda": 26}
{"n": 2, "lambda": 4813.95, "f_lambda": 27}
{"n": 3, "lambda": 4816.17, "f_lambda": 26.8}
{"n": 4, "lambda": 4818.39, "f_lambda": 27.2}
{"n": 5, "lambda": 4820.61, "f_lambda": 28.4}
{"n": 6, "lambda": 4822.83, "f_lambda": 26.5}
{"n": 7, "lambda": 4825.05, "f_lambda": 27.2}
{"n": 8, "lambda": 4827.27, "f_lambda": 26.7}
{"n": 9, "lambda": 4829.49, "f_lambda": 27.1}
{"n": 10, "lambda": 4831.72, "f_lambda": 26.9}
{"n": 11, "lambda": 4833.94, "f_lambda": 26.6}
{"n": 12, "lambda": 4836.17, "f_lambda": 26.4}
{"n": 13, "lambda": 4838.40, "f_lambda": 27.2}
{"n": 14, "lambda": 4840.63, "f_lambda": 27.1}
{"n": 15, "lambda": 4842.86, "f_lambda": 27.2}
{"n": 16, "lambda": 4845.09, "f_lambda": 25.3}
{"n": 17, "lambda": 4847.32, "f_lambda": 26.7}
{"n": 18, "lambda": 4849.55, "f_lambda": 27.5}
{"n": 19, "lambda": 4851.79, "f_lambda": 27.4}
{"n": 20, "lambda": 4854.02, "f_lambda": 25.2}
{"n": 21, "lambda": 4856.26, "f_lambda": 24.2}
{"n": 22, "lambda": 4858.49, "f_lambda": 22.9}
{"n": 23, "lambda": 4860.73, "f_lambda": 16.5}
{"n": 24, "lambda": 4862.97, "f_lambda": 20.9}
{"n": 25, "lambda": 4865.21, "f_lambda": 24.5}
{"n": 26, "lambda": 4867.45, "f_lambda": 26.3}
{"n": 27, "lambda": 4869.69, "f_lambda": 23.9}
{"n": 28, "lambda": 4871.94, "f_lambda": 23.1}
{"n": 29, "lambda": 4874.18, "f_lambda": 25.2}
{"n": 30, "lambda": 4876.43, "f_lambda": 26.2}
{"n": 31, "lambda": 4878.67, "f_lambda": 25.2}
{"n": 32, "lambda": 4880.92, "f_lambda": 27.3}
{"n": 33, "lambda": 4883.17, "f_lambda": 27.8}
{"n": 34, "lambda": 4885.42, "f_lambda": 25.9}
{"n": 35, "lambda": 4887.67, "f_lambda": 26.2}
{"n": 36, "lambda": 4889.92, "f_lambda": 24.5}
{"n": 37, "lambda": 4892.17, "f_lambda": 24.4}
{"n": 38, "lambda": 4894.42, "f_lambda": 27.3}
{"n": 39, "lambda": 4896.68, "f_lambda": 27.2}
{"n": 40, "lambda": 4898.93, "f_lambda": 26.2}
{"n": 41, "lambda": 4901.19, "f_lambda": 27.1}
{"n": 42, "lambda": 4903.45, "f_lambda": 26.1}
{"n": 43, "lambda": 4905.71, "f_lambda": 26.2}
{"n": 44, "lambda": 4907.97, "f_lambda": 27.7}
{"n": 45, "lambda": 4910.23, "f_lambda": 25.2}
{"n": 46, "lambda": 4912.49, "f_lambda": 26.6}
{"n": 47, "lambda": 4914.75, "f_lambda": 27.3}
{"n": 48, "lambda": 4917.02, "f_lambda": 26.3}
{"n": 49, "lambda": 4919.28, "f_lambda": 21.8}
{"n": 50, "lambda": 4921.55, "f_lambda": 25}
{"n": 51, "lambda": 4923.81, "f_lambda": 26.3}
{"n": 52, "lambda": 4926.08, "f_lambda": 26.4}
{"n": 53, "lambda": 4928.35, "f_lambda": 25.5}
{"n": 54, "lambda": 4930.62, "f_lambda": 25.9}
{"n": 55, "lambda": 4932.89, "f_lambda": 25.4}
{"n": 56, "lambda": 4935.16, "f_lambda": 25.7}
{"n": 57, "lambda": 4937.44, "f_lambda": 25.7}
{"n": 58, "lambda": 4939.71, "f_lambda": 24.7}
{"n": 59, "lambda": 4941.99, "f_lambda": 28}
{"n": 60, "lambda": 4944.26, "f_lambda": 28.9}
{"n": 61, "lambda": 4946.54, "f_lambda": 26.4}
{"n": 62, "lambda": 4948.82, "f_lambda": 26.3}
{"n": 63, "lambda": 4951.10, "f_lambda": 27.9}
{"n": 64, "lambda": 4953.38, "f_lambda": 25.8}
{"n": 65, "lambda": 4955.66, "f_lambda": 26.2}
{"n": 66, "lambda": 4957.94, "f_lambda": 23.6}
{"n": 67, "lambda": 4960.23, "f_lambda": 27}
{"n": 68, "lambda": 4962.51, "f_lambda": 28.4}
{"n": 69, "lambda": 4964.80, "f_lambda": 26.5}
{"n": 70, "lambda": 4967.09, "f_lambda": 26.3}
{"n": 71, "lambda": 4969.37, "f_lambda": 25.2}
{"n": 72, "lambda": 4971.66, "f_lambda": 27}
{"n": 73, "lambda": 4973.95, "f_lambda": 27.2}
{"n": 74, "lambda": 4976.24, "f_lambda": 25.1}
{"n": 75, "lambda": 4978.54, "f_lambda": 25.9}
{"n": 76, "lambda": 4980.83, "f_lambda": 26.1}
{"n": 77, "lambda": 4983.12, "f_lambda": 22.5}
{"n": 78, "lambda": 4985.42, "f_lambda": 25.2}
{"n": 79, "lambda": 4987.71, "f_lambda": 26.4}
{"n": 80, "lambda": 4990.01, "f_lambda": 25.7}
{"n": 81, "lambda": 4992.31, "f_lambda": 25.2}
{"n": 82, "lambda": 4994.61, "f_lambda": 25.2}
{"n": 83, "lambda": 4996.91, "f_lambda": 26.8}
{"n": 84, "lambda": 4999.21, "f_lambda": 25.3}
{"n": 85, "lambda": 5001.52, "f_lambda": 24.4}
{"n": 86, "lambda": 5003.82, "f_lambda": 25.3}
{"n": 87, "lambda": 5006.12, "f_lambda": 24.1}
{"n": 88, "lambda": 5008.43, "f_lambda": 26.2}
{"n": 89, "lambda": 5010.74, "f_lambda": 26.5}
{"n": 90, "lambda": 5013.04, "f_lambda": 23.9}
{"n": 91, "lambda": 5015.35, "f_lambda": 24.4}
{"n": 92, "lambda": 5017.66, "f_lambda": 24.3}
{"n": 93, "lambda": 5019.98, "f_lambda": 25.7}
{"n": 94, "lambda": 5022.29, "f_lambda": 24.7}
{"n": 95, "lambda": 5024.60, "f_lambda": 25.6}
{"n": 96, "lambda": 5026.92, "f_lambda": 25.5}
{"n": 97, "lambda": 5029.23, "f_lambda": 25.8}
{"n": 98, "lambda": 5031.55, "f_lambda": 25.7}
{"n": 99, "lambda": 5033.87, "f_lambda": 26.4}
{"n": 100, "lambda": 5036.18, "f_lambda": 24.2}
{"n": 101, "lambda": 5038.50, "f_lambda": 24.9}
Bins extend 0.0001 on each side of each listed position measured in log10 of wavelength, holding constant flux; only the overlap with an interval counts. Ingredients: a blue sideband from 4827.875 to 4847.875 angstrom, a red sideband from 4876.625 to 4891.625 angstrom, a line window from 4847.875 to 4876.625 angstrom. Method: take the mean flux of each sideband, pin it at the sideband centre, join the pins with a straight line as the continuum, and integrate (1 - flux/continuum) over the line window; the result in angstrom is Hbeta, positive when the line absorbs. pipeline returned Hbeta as 2.5 angstrom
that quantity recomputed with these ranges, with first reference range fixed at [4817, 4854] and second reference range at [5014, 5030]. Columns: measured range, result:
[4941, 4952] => -0.70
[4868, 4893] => 0.96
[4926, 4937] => 0.11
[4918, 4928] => 0.43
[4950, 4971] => -0.52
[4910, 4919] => 0.04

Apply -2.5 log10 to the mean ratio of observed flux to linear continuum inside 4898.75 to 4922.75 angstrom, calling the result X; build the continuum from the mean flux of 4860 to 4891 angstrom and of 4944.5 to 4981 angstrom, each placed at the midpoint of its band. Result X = -0.026 mag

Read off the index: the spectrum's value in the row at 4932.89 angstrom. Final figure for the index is 25.4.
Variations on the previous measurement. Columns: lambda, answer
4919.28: 21.8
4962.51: 28.4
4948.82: 26.3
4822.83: 26.5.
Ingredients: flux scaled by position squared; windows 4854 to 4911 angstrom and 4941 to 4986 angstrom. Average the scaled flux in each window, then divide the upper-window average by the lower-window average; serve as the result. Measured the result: 1.08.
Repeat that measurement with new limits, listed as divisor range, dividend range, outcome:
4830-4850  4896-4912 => 1.02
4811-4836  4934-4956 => 1.04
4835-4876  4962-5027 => 1.08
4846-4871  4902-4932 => 1.10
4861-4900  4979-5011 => 1.05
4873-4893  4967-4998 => 1.03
